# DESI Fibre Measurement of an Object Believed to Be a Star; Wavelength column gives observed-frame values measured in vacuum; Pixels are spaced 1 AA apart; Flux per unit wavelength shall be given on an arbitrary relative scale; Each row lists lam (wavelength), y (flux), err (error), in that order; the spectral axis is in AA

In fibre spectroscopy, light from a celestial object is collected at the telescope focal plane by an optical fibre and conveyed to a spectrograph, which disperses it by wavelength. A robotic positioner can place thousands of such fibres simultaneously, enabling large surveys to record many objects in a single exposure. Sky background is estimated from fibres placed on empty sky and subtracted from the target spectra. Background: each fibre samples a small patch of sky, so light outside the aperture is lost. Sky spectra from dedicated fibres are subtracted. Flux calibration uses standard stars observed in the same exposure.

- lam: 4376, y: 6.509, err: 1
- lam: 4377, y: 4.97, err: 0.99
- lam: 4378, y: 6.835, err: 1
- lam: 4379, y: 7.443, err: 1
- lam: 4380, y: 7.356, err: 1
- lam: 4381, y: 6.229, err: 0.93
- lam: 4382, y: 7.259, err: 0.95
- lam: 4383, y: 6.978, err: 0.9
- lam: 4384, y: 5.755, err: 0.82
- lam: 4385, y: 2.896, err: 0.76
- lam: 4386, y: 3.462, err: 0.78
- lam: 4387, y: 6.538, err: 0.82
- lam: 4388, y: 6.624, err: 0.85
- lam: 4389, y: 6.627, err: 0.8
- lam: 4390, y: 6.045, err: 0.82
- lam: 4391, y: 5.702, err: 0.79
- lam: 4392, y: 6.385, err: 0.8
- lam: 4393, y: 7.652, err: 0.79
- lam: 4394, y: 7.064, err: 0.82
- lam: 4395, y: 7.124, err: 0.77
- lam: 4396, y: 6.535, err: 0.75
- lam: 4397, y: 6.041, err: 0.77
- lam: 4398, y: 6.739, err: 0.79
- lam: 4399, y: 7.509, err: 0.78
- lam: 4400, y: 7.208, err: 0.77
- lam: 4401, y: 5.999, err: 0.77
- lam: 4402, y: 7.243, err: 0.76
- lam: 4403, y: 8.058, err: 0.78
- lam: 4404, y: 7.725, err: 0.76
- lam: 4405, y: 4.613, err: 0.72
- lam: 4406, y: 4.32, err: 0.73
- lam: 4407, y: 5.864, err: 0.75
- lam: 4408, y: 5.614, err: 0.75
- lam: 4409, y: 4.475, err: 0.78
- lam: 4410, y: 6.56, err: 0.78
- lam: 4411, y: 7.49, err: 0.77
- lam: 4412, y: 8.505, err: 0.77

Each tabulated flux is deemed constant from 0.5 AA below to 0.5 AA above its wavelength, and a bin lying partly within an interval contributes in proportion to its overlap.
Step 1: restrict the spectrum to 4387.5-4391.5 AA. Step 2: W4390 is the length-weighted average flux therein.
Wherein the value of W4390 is 6.25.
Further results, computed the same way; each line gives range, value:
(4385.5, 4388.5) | 5.54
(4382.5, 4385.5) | 5.21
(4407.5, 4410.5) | 5.55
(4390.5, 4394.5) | 6.7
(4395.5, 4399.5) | 6.71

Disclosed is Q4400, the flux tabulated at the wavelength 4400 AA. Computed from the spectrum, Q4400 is 7.208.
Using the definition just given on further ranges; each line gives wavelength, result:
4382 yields 7.259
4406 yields 4.32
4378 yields 6.835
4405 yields 4.613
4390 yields 6.045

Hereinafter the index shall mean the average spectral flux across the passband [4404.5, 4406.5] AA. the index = 4.47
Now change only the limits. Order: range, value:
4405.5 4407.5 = 5.09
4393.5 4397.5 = 6.69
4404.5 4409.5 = 4.98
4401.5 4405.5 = 6.91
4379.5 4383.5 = 6.96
